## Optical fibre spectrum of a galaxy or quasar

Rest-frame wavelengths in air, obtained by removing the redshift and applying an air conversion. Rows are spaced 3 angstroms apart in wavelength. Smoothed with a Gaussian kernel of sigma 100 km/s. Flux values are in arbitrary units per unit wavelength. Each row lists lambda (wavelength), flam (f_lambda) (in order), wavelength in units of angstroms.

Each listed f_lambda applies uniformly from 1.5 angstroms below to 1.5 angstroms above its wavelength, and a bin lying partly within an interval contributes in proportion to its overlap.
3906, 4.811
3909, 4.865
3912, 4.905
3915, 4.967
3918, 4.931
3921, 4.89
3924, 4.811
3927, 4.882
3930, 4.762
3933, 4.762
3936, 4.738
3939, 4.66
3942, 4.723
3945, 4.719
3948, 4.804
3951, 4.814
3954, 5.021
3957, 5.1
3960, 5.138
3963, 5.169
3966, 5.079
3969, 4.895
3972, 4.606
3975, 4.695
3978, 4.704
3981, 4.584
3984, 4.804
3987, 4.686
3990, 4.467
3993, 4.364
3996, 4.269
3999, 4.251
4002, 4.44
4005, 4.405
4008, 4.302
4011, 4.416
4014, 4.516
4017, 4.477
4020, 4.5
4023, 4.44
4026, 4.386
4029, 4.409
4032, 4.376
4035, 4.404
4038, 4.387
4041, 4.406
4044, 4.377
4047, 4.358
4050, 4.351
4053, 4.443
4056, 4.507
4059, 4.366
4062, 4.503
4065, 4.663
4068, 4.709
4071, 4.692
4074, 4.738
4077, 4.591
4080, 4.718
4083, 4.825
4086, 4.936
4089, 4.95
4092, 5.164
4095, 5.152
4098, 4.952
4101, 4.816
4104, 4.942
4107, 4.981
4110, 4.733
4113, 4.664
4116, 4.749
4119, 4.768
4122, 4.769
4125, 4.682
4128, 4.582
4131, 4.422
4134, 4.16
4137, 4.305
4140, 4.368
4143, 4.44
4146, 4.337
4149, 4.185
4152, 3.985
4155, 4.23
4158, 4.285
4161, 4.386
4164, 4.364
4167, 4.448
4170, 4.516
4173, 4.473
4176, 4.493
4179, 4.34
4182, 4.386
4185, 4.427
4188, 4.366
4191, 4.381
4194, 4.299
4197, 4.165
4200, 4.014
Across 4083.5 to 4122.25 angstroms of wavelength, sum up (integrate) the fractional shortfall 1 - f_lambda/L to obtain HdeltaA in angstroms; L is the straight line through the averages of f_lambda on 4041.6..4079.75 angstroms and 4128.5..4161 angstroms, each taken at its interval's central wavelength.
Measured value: -4.3 angstroms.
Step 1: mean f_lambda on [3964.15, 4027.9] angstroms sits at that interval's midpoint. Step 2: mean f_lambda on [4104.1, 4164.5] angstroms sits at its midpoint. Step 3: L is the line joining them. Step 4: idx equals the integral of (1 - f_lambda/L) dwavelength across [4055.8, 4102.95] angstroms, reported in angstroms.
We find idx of -2.8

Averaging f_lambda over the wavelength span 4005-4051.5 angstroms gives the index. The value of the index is 4.41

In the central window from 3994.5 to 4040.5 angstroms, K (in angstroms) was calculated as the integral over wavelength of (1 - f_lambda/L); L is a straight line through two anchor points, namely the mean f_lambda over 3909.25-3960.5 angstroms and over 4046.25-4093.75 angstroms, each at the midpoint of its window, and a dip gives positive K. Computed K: 3.3 angstroms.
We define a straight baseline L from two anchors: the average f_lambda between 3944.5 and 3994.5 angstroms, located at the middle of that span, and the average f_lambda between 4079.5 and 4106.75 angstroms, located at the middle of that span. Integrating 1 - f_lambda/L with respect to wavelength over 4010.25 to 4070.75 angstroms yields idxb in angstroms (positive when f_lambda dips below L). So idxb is 5.36 angstroms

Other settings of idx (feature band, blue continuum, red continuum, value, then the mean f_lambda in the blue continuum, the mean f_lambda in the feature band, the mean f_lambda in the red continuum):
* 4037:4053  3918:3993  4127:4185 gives 0.8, 4.81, 4.38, 4.35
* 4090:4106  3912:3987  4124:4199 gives -1.8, 4.84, 5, 4.36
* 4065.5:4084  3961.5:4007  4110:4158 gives -0.8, 4.62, 4.71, 4.45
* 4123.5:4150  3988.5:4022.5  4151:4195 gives -0.1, 4.4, 4.39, 4.36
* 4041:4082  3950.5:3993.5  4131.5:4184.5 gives 0.4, 4.82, 4.54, 4.34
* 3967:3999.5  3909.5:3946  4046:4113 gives 1.3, 4.82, 4.59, 4.73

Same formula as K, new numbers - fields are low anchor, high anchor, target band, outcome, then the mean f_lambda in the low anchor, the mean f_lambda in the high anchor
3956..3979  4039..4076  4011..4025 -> 0.7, 4.92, 4.51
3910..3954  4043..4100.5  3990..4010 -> 1.7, 4.82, 4.69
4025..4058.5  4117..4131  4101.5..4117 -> -0.6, 4.4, 4.67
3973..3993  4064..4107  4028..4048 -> 1.5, 4.63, 4.85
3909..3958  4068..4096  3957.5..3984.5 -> -0.1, 4.84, 4.85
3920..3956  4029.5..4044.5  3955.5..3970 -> -1.2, 4.8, 4.39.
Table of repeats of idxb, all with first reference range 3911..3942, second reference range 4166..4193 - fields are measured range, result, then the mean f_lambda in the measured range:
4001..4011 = 0.67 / 4.38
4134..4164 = 1.29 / 4.28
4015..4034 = 0.96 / 4.43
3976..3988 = 0.10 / 4.69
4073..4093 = -1.16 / 4.84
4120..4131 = -0.34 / 4.65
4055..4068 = 0.22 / 4.53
